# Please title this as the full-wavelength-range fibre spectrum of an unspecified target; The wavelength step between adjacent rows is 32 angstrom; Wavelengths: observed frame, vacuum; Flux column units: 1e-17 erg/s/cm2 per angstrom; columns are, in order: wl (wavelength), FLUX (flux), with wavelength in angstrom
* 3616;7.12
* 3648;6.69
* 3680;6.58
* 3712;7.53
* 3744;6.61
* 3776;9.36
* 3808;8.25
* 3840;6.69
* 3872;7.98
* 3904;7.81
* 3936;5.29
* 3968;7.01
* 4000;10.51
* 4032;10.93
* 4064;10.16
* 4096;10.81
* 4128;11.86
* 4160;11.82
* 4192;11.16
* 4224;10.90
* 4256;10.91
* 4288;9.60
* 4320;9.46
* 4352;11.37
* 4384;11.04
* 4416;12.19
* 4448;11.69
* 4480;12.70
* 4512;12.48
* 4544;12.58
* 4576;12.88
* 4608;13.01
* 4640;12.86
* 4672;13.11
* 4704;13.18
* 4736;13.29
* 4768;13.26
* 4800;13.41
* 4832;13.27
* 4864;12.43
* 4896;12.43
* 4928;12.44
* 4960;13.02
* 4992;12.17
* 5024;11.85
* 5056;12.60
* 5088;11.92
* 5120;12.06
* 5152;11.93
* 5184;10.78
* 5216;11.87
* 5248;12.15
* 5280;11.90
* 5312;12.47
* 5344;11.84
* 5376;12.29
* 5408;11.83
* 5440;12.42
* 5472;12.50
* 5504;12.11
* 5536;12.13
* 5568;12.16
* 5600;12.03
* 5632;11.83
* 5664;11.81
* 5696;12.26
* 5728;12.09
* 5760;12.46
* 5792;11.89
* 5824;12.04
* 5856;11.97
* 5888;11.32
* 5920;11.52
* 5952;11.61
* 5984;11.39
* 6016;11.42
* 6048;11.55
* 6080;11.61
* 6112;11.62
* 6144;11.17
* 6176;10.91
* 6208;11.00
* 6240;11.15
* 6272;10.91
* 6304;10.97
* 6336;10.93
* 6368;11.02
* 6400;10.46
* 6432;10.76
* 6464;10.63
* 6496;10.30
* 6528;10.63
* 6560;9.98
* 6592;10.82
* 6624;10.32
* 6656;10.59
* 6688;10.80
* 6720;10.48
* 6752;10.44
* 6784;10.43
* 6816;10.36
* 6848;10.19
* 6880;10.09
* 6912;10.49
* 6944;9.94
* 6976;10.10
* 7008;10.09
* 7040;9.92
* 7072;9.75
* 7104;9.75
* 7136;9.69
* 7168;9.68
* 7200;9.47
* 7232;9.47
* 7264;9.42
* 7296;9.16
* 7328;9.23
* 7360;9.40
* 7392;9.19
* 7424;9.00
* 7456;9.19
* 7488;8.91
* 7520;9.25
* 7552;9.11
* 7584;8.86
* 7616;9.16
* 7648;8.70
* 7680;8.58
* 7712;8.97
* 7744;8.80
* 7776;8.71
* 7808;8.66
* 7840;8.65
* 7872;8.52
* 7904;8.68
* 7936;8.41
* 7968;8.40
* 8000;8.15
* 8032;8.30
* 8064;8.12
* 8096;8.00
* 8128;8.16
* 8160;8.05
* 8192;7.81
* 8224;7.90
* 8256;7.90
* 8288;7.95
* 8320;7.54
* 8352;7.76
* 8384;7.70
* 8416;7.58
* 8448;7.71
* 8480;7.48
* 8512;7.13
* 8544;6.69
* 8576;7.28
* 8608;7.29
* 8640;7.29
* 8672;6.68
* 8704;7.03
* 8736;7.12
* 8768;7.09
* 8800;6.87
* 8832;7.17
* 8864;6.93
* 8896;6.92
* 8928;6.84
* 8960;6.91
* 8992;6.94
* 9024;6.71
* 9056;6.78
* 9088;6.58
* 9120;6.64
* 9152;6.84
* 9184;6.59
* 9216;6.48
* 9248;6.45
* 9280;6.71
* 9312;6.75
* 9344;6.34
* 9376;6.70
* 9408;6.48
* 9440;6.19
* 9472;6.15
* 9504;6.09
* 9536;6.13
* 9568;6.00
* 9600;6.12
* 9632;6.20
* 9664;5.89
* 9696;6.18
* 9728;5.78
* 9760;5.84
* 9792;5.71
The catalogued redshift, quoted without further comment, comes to 0.00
